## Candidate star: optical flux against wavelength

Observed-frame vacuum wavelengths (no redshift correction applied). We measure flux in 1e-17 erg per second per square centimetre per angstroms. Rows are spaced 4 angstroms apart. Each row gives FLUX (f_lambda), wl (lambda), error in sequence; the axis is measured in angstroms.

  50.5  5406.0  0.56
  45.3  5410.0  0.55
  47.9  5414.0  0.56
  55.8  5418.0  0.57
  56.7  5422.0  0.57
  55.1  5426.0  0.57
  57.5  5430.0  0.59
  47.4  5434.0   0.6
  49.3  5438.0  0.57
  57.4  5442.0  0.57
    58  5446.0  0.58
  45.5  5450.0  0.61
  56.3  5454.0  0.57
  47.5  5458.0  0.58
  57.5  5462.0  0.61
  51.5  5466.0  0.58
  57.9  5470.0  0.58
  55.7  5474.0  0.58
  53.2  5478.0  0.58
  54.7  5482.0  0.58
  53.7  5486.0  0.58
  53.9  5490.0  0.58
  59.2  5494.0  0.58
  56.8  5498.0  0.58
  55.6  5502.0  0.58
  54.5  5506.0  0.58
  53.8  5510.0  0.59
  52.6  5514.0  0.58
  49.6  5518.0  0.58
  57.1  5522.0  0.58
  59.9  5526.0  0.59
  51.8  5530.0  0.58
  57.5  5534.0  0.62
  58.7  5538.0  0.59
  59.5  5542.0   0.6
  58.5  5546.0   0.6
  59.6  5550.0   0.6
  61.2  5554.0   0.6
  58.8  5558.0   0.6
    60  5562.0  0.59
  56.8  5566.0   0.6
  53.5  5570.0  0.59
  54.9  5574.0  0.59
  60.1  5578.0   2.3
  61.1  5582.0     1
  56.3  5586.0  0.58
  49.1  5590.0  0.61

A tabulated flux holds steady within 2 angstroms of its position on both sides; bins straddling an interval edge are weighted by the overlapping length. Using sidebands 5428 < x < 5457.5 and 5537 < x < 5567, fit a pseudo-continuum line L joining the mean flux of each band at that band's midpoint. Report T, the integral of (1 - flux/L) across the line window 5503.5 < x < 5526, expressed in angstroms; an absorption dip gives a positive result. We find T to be 1.1 angstroms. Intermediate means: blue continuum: 52.8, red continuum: 59.2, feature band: 54.1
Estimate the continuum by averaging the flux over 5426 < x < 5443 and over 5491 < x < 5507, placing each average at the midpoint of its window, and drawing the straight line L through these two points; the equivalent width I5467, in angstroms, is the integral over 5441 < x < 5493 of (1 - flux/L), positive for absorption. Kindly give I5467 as 0.57 angstroms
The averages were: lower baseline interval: 52.9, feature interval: 54.1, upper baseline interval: 56.5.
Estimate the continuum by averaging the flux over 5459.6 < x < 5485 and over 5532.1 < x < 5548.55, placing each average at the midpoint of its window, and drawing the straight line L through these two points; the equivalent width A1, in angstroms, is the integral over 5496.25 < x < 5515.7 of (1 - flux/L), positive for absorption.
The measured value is 0.7 angstroms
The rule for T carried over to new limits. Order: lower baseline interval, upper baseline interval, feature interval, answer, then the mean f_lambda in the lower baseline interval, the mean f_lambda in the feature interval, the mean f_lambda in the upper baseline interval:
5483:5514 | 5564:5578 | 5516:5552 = -0.94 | 55.2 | 56.9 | 55.8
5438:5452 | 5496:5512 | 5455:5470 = 0.13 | 53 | 53.2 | 55.2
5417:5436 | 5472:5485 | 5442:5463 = 0.50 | 54.4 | 53.2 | 54.5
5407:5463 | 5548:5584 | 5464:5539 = 0.58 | 52.5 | 55.1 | 58.4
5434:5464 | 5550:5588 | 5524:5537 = -0.04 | 52.7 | 56.6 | 58.2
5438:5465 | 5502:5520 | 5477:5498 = -0.84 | 53.3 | 55.2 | 53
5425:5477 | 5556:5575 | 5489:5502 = -0.43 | 53.5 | 56.7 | 56.9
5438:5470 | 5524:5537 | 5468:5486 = -0.27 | 53.4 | 55.2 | 56.6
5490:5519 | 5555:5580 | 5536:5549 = -0.59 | 54.7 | 59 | 57.5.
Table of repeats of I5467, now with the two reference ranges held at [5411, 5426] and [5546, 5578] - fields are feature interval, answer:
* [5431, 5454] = 0.75 angstroms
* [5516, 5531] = 0.51 angstroms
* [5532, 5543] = -0.25 angstroms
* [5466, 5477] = -0.11 angstroms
